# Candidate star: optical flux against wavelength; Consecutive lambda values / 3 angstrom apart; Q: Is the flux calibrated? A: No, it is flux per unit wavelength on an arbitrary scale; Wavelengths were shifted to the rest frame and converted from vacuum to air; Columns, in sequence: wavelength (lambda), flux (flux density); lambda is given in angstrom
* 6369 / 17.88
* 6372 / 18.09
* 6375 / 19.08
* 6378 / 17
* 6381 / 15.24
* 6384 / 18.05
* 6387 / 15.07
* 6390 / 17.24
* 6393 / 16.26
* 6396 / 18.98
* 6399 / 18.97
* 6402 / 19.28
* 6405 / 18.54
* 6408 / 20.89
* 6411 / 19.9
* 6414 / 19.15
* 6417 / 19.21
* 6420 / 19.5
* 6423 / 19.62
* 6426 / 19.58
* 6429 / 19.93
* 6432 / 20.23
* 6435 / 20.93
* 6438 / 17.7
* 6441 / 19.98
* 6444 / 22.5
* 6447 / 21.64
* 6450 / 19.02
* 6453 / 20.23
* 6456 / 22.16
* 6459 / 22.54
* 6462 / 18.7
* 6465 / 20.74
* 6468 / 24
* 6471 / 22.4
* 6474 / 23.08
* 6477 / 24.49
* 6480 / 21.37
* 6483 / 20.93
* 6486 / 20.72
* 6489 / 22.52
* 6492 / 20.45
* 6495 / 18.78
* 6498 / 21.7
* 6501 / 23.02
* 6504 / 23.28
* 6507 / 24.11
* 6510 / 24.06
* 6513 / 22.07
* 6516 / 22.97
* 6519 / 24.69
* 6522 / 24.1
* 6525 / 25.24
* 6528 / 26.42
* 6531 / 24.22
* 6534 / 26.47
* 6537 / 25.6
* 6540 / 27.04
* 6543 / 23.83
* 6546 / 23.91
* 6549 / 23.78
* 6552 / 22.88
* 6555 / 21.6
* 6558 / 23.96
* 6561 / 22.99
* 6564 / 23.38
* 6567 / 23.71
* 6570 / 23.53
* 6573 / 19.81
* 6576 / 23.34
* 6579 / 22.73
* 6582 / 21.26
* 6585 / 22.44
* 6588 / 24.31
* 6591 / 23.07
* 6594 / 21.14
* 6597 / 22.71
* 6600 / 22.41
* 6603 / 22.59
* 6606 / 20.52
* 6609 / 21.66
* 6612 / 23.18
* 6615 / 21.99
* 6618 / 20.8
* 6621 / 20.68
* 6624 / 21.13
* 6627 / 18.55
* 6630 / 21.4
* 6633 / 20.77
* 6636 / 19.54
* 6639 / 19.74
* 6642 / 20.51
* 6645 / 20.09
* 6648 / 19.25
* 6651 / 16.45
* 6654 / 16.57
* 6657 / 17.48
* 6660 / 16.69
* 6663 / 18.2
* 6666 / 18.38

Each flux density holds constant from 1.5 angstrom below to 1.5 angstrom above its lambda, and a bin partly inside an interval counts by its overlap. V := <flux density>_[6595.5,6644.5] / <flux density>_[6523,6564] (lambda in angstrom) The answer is 0.86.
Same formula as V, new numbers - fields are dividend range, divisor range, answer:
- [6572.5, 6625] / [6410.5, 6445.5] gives 1.11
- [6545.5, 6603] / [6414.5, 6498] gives 1.09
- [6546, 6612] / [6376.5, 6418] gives 1.25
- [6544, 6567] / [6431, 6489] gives 1.09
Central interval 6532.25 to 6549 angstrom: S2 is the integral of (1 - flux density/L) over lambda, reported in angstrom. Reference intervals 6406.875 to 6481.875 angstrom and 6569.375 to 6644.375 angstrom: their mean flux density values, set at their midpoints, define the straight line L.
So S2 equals -3.1 angstrom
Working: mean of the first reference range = 20.8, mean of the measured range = 25.2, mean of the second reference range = 21.6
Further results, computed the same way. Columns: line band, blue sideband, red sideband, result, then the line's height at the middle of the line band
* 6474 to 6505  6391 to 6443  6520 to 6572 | 0.4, 22.1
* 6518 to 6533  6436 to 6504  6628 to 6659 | -3.2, 20.6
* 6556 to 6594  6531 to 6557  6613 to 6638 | 0.3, 23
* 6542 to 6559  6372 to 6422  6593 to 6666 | -3.3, 19.5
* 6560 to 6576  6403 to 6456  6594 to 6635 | -1.3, 21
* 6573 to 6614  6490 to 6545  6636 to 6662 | -3.3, 20.7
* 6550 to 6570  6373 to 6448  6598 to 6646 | -2.7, 20.4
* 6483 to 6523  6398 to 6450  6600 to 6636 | -4.0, 20.4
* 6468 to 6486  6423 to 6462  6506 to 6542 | -0.2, 22.3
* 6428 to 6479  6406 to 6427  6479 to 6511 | -1.2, 20.7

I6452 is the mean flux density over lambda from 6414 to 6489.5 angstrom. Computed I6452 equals 20.9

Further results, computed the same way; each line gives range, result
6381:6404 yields 17.6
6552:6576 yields 22.8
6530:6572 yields 24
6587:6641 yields 21.4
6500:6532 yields 24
